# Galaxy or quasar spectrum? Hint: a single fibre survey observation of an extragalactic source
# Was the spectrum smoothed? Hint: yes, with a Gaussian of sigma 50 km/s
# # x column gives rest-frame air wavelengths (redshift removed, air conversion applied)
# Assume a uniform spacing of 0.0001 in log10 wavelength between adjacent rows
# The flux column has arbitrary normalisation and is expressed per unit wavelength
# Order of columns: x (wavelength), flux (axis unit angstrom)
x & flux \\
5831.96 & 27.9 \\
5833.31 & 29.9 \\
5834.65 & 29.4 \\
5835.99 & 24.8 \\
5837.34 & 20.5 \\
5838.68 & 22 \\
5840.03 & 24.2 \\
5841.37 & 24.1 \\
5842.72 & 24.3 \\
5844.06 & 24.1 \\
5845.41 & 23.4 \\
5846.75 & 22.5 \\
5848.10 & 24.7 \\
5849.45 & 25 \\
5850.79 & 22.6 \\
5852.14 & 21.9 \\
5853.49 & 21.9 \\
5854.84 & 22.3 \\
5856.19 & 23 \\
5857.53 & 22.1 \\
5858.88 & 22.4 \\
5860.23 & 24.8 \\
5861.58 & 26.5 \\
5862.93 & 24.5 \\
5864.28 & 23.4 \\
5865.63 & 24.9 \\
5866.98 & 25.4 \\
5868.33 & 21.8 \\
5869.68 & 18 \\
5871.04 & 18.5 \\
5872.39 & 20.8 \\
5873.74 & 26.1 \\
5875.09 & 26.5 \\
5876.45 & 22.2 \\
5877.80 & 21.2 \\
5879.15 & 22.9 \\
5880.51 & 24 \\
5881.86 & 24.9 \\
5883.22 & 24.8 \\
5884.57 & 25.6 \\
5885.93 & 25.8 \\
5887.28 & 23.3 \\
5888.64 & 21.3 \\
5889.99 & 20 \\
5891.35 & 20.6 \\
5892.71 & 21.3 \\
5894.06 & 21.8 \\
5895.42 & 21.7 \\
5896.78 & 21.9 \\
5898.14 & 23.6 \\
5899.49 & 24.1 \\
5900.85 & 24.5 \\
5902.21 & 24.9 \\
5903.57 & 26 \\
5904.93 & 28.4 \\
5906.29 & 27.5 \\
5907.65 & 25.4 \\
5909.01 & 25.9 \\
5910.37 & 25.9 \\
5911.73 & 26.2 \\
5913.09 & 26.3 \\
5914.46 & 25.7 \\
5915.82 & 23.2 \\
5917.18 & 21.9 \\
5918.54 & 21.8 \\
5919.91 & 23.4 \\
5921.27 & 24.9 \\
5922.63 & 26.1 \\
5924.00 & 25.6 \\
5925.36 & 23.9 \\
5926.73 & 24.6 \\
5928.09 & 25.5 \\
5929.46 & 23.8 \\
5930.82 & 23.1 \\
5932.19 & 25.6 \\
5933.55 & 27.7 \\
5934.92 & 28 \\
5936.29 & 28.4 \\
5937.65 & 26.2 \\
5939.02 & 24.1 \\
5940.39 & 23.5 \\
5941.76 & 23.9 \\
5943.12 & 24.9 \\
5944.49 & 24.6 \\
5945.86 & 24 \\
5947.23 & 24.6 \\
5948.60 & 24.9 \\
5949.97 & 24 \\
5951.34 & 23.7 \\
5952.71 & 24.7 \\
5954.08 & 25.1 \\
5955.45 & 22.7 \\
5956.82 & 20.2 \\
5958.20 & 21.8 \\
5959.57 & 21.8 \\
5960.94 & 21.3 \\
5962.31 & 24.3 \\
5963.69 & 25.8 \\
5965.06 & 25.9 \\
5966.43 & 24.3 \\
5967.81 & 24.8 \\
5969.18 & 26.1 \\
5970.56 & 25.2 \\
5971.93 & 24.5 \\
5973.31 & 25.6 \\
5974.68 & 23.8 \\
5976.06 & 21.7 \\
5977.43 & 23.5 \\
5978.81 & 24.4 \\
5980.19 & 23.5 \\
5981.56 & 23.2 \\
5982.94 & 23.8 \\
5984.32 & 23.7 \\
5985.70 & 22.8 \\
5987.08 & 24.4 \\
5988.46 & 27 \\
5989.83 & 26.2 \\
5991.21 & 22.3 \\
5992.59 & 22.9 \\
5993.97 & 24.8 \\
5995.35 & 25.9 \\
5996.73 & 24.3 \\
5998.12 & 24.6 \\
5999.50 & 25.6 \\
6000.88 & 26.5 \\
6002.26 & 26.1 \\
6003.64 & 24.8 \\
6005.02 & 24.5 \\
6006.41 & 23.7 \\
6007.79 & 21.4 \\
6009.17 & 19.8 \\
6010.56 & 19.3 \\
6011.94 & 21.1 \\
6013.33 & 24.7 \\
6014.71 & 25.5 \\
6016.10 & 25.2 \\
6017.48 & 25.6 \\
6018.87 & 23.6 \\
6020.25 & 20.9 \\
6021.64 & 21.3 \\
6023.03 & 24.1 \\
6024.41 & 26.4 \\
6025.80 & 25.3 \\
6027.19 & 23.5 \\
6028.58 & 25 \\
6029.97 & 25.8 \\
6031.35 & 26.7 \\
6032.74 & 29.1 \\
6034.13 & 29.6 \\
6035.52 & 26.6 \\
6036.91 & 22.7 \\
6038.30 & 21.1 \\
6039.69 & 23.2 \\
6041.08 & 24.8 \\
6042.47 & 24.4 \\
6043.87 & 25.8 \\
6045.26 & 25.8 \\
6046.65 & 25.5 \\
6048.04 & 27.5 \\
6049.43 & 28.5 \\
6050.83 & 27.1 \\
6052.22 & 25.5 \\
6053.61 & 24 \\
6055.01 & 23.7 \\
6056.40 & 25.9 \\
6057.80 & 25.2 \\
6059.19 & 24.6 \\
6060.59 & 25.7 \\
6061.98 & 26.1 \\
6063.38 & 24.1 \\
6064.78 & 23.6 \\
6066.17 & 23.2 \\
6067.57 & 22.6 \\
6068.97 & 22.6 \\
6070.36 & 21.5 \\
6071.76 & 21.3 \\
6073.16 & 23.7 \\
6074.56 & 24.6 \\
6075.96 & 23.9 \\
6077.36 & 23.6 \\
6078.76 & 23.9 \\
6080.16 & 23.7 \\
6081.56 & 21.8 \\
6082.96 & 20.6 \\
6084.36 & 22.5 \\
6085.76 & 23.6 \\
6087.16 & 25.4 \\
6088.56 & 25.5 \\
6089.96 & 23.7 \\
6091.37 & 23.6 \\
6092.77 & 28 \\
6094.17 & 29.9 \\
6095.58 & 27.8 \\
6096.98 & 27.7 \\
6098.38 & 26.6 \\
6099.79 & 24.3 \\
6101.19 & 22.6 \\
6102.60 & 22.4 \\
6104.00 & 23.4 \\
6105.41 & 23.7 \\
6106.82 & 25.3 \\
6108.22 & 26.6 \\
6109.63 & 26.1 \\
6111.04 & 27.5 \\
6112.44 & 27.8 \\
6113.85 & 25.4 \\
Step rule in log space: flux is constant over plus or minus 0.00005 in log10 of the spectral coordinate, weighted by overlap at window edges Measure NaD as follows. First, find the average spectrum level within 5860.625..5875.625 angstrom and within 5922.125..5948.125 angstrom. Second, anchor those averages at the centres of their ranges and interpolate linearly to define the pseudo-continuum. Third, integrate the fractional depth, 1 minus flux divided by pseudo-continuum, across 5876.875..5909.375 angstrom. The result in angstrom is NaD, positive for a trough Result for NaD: 0.3 angstrom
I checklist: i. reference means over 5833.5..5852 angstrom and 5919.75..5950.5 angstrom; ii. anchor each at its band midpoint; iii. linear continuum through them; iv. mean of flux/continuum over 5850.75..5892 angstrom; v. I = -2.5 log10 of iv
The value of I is 0.061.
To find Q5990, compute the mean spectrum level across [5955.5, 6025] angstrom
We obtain 23.9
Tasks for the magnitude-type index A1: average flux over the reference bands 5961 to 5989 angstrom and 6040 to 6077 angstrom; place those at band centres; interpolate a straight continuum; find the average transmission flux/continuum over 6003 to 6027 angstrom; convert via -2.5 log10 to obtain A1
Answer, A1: 0.05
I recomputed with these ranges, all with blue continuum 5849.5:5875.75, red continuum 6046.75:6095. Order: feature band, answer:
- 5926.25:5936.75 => -0.100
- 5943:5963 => 0.010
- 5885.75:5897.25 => 0.070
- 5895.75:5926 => -0.065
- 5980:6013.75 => 0.004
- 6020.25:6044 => -0.030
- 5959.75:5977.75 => -0.025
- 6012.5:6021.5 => 0.004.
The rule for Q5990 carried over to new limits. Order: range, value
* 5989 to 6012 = 23.9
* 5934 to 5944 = 25.6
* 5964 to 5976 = 24.9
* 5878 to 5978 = 24.3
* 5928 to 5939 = 26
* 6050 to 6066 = 25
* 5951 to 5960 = 22.8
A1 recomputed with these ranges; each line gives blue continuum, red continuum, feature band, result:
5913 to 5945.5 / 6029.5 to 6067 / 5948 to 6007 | 0.038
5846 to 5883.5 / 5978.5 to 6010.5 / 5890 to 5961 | -0.032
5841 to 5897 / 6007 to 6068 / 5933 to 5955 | -0.061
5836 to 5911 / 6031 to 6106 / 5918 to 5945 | -0.051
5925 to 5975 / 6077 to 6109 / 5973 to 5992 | 0.026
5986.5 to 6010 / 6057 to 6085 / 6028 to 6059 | -0.080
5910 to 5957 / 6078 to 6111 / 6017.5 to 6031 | 0.027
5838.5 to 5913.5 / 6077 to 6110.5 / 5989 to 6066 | -0.013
